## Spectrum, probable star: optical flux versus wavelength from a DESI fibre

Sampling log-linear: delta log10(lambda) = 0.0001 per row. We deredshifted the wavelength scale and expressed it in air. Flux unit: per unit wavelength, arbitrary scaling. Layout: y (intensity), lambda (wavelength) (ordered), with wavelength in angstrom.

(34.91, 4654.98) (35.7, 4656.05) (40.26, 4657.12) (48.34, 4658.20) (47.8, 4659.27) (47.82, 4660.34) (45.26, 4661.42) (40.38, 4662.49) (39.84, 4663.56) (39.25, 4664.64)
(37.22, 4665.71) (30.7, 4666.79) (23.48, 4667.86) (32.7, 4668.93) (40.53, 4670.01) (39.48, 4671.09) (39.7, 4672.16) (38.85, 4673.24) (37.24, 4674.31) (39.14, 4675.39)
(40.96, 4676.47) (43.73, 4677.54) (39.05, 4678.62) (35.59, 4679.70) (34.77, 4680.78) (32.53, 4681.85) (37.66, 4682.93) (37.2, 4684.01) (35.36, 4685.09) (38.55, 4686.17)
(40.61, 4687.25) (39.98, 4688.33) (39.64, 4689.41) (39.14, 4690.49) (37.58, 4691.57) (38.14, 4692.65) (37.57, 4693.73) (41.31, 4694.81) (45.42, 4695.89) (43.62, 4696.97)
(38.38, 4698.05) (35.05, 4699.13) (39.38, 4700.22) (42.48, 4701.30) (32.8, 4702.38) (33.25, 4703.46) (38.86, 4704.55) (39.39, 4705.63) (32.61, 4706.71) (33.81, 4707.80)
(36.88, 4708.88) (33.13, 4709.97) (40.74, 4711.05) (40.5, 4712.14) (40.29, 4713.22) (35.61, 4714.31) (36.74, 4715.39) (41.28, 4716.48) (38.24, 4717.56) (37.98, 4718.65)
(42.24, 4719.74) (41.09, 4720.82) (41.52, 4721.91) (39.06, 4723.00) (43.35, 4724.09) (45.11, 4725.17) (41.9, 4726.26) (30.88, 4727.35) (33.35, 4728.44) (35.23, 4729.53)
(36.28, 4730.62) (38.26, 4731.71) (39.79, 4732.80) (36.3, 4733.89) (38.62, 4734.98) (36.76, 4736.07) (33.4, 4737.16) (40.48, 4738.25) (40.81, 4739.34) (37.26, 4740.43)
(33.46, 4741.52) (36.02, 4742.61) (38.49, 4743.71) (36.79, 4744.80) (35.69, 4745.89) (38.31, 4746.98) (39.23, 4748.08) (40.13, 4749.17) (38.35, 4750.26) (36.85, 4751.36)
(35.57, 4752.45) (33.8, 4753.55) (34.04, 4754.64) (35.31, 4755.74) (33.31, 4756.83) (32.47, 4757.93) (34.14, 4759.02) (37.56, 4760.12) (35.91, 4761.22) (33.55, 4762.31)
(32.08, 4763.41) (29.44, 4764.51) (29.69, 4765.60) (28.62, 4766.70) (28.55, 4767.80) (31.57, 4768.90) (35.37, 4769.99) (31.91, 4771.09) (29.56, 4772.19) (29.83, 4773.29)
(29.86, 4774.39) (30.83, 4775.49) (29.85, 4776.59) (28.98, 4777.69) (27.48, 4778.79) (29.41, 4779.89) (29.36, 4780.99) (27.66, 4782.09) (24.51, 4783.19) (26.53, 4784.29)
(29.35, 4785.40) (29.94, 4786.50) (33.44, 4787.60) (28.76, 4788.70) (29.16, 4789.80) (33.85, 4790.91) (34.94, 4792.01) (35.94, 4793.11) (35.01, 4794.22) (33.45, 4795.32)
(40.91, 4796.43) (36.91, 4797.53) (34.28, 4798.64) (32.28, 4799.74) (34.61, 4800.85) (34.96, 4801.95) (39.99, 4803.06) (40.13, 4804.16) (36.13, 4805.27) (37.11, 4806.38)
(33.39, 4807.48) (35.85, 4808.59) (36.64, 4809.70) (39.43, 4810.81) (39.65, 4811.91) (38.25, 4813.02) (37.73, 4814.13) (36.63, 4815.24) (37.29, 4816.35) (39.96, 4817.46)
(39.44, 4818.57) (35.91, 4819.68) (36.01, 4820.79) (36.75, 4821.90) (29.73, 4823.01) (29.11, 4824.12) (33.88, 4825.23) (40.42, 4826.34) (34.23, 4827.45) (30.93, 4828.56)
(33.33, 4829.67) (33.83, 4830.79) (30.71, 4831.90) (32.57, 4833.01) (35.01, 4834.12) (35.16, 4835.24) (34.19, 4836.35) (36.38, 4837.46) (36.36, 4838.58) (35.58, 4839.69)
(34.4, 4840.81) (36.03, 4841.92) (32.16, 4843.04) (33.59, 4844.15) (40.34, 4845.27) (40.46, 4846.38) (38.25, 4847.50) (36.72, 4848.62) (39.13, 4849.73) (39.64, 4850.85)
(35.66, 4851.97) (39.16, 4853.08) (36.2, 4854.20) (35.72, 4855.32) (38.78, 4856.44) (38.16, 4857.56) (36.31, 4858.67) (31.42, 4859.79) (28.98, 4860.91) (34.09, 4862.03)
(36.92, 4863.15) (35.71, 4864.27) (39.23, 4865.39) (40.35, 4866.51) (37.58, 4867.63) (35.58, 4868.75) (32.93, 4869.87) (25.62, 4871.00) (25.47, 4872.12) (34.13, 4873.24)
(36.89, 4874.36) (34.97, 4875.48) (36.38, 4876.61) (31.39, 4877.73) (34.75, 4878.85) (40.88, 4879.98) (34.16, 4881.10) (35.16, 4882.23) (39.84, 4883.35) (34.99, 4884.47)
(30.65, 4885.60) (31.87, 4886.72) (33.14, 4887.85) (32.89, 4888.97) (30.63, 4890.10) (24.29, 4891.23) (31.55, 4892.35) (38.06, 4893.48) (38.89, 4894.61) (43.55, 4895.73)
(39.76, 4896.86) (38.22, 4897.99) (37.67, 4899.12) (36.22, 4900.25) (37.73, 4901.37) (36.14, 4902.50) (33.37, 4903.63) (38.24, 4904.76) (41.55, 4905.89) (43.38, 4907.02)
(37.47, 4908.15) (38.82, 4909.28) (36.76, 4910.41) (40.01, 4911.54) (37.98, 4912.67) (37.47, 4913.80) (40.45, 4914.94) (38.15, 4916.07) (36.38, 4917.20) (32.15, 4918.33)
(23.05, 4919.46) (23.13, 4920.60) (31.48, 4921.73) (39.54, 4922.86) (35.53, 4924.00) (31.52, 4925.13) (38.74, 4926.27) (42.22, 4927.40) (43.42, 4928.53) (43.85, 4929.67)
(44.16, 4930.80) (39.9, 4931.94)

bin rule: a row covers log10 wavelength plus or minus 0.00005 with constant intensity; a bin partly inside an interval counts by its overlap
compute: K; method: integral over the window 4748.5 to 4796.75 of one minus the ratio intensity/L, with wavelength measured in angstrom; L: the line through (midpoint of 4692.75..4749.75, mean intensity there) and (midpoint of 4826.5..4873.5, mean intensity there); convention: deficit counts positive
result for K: 6.3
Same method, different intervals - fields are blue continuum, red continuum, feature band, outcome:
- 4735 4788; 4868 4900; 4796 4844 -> -2.6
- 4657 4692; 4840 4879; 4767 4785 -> 3.7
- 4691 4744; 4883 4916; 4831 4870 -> 1.1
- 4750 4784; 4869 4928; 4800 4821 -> -2.8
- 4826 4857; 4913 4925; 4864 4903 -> -0.4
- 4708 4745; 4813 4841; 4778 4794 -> 2.7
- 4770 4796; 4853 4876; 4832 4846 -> -0.6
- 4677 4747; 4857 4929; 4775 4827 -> 3.8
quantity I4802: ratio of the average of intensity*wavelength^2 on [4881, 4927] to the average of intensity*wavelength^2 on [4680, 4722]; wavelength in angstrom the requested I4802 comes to 1.0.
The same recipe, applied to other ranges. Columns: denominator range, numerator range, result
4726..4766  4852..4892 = 1.01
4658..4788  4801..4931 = 1.05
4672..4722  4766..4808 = 0.87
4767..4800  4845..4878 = 1.18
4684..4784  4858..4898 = 1.02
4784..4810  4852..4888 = 1.05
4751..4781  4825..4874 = 1.14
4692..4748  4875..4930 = 1.02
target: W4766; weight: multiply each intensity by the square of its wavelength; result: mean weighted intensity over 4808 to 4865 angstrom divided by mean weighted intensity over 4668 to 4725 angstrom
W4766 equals 0.99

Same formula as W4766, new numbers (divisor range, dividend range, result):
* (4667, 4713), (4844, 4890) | 1.01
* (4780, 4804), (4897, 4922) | 1.16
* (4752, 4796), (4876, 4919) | 1.21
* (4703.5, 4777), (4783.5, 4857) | 1.02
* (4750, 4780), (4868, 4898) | 1.12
